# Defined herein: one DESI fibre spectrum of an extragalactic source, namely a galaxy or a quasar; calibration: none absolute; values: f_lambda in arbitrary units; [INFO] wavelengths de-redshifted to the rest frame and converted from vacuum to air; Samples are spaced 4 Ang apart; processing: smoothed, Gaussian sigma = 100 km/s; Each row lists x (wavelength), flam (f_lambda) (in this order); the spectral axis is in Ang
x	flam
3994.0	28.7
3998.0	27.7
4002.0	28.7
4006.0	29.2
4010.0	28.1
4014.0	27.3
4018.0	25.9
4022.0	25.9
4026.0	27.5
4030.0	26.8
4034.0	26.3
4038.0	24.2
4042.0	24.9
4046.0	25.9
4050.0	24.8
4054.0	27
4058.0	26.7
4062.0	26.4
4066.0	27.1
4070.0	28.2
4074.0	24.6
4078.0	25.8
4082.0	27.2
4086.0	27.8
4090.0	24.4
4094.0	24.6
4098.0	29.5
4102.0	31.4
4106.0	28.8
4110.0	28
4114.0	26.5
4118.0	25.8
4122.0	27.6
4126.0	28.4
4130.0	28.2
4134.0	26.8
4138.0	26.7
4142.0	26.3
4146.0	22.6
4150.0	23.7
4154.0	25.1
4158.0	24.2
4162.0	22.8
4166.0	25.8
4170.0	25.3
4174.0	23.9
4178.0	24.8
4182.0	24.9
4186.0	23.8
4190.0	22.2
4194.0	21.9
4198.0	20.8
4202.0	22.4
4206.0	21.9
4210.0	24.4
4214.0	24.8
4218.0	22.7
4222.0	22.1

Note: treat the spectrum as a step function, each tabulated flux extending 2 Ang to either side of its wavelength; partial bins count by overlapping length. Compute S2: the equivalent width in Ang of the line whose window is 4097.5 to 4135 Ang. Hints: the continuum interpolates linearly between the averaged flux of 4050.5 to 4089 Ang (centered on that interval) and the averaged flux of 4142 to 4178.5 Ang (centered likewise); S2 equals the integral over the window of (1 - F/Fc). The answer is -3.9 Ang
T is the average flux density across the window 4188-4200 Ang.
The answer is 21.6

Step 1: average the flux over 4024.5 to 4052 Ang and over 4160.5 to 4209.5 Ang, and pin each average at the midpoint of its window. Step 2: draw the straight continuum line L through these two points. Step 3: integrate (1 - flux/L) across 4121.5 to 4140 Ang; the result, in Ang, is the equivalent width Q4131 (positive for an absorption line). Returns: -2.5 Ang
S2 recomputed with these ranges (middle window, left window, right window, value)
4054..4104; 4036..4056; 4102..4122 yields -0.8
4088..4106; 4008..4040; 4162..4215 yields -1.7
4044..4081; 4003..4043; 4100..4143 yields 1.1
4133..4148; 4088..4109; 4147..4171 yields -0.1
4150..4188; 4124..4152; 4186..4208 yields -0.8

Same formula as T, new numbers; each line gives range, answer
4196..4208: 21.7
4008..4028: 26.9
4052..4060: 26.9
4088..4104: 27.5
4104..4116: 27.8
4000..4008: 28.9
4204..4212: 23.1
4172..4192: 23.9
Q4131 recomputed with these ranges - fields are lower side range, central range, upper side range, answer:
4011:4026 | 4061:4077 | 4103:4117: 0.5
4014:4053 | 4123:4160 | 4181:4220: -2.8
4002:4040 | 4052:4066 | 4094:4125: 0.3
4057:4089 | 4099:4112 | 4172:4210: -1.9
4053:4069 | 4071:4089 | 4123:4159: 0.2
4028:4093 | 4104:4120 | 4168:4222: -1.4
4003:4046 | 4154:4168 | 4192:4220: -0.4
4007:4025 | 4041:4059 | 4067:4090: 0.6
